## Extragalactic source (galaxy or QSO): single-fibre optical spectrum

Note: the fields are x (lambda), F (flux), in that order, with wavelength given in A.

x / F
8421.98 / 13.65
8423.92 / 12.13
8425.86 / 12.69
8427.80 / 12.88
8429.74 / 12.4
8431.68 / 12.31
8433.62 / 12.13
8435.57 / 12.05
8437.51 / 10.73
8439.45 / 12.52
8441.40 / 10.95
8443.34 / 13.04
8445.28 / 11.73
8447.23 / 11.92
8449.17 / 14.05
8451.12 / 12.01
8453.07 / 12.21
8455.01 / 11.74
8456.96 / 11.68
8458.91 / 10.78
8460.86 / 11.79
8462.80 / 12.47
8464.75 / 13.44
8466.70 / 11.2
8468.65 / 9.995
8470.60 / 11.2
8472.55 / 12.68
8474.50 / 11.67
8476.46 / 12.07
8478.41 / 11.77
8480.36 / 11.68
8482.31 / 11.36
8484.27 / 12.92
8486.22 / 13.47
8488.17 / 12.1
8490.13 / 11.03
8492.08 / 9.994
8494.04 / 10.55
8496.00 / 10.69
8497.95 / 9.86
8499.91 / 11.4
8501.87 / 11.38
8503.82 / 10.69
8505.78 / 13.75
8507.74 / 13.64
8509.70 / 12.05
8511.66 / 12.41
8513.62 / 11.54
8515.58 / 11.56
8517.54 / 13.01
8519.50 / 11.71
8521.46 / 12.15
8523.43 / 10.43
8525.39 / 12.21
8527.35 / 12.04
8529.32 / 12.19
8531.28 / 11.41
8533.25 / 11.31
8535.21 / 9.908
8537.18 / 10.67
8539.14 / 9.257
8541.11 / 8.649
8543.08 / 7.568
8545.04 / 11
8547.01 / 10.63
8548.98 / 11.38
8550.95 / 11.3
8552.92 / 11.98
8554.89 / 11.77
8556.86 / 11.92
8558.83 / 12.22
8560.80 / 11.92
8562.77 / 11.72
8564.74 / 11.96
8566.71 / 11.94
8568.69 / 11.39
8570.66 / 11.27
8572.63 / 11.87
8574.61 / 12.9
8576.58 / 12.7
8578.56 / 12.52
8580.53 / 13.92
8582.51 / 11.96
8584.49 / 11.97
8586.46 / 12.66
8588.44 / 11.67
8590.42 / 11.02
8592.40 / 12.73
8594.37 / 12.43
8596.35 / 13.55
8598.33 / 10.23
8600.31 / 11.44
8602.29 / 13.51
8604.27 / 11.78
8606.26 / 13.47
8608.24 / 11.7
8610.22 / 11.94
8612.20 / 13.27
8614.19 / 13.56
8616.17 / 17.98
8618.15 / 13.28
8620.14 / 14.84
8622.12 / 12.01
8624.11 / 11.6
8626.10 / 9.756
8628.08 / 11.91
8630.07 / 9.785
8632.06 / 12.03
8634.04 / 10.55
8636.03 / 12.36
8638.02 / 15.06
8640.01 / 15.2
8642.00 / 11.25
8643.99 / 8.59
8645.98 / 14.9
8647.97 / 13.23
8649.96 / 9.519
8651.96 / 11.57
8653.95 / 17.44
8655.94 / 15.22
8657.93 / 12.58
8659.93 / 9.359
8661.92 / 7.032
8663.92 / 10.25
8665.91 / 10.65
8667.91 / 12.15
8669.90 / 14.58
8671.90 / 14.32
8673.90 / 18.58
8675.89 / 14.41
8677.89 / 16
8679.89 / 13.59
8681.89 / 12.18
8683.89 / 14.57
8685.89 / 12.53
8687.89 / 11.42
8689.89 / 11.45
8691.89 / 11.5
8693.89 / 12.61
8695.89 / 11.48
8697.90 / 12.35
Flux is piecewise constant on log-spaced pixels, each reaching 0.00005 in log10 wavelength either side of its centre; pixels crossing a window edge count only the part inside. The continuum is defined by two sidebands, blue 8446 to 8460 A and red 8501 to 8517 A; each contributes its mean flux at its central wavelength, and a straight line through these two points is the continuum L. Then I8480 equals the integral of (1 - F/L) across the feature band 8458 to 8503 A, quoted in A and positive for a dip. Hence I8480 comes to 2.1 A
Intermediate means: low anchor 12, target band 11.5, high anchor 12.2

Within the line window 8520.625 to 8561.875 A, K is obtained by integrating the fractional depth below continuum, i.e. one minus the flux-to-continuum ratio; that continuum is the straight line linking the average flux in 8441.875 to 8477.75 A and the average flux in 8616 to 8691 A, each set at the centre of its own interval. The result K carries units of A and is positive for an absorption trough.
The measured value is 4.1 A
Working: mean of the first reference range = 12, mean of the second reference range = 12.7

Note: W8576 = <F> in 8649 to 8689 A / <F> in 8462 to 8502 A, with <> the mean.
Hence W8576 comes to 1.12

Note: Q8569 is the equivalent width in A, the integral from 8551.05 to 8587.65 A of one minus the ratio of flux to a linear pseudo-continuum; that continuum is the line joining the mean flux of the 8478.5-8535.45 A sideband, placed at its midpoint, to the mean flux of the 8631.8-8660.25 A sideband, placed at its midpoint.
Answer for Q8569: 0.1 A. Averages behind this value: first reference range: 11.7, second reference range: 12.7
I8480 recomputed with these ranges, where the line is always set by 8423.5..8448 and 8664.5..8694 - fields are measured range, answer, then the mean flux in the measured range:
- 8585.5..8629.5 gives 1.5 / 12.5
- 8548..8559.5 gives 0.9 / 11.7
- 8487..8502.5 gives 1.9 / 10.9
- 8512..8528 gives 0.9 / 11.9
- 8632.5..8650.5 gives 1.1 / 12.4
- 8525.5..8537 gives 1.1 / 11.4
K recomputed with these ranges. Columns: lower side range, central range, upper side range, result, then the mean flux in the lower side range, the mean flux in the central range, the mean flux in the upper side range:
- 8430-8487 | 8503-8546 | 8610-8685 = 3.3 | 12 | 11.3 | 12.8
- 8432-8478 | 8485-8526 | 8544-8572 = 0.2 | 11.9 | 11.7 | 11.6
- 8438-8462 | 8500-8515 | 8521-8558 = -1.1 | 12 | 12.1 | 10.9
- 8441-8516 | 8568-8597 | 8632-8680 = 0.2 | 11.8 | 12.3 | 12.8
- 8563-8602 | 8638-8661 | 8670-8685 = 2.1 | 12.1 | 12.7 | 14.8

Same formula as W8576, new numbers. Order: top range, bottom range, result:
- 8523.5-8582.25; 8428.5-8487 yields 0.95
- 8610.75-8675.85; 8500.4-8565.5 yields 1.11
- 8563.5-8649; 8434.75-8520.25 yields 1.05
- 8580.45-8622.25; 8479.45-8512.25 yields 1.09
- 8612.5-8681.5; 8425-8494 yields 1.07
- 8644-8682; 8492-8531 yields 1.11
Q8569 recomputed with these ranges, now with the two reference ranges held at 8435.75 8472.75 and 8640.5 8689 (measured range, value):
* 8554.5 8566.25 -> 0.4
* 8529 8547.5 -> 3.1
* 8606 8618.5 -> -1.1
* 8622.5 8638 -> 1.5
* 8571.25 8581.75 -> -0.3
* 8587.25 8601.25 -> 0.7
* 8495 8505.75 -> 0.9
